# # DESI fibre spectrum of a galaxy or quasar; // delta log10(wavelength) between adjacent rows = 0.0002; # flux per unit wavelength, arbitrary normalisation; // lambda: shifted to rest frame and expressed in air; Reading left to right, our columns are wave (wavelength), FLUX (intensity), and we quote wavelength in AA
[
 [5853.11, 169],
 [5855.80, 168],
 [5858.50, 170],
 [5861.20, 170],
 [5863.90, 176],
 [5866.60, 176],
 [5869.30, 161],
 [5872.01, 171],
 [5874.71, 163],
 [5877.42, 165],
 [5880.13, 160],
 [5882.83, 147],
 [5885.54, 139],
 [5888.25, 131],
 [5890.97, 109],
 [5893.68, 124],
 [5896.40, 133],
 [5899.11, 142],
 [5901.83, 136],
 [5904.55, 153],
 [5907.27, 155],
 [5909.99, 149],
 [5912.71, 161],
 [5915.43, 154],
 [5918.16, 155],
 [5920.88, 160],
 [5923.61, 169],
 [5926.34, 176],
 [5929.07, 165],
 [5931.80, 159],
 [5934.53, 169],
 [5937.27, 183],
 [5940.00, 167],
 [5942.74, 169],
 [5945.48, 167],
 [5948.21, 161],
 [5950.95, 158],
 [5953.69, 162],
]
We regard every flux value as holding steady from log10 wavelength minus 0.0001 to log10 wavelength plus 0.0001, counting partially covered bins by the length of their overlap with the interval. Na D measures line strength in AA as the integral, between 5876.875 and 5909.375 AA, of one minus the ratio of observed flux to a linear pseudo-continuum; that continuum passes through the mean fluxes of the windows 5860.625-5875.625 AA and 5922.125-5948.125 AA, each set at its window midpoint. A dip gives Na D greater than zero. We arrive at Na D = 5.5 AA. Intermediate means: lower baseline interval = 170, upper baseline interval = 169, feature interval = 141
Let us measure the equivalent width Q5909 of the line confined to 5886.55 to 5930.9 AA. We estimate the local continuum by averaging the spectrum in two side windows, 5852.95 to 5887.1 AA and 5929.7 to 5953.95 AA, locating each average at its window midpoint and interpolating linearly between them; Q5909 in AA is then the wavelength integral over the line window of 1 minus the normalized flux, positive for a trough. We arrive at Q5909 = 4.5 AA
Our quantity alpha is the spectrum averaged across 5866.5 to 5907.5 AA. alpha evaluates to 147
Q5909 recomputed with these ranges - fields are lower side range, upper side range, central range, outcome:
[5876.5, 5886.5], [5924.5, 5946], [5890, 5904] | 2.4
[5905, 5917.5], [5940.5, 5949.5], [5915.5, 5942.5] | -1.0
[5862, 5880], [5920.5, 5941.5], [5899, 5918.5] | 2.0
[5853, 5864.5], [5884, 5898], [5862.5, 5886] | -2.0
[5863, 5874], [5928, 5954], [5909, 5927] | 0.8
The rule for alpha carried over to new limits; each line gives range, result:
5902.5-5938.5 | 162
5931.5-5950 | 168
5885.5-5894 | 124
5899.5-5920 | 152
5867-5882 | 164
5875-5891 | 146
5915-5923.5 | 158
